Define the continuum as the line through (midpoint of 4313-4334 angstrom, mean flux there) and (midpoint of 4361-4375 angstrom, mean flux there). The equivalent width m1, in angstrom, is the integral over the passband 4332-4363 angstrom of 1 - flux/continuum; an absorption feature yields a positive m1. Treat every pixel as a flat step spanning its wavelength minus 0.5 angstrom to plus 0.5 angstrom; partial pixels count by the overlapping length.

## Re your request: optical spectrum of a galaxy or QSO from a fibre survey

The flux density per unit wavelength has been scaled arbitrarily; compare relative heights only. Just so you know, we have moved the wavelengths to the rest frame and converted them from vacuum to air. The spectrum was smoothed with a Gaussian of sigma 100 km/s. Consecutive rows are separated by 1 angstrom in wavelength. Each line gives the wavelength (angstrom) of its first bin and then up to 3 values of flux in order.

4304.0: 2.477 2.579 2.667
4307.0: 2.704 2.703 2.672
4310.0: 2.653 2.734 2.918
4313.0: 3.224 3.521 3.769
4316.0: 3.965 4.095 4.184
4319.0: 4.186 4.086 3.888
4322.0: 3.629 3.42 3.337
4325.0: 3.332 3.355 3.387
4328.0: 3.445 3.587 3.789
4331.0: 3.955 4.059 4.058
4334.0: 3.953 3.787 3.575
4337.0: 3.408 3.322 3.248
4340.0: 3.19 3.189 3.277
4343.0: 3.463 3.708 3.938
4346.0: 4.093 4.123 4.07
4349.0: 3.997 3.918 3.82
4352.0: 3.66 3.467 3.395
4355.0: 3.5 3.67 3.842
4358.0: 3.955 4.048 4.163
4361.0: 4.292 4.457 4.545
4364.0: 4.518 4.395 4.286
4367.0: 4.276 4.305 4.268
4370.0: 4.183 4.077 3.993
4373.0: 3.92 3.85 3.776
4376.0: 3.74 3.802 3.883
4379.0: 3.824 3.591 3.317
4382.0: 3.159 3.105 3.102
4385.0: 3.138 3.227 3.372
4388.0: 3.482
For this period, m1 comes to 1.8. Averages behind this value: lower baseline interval 3.74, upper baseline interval 4.22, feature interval 3.77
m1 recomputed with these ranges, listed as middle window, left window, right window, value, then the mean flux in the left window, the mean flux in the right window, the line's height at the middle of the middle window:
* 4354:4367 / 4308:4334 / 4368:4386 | -1.6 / 3.56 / 3.69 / 3.65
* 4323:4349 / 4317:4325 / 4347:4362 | 1.4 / 3.81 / 3.87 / 3.84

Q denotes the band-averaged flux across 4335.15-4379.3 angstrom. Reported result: 3.87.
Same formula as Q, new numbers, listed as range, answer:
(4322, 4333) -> 3.59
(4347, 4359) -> 3.78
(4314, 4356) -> 3.7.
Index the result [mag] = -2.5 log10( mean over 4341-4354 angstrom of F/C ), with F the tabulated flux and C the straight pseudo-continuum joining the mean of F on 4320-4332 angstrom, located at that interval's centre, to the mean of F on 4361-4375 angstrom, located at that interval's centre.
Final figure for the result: 0.05 mag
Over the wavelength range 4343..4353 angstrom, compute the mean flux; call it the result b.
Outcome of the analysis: 3.88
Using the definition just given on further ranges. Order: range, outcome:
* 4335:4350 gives 3.63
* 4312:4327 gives 3.68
